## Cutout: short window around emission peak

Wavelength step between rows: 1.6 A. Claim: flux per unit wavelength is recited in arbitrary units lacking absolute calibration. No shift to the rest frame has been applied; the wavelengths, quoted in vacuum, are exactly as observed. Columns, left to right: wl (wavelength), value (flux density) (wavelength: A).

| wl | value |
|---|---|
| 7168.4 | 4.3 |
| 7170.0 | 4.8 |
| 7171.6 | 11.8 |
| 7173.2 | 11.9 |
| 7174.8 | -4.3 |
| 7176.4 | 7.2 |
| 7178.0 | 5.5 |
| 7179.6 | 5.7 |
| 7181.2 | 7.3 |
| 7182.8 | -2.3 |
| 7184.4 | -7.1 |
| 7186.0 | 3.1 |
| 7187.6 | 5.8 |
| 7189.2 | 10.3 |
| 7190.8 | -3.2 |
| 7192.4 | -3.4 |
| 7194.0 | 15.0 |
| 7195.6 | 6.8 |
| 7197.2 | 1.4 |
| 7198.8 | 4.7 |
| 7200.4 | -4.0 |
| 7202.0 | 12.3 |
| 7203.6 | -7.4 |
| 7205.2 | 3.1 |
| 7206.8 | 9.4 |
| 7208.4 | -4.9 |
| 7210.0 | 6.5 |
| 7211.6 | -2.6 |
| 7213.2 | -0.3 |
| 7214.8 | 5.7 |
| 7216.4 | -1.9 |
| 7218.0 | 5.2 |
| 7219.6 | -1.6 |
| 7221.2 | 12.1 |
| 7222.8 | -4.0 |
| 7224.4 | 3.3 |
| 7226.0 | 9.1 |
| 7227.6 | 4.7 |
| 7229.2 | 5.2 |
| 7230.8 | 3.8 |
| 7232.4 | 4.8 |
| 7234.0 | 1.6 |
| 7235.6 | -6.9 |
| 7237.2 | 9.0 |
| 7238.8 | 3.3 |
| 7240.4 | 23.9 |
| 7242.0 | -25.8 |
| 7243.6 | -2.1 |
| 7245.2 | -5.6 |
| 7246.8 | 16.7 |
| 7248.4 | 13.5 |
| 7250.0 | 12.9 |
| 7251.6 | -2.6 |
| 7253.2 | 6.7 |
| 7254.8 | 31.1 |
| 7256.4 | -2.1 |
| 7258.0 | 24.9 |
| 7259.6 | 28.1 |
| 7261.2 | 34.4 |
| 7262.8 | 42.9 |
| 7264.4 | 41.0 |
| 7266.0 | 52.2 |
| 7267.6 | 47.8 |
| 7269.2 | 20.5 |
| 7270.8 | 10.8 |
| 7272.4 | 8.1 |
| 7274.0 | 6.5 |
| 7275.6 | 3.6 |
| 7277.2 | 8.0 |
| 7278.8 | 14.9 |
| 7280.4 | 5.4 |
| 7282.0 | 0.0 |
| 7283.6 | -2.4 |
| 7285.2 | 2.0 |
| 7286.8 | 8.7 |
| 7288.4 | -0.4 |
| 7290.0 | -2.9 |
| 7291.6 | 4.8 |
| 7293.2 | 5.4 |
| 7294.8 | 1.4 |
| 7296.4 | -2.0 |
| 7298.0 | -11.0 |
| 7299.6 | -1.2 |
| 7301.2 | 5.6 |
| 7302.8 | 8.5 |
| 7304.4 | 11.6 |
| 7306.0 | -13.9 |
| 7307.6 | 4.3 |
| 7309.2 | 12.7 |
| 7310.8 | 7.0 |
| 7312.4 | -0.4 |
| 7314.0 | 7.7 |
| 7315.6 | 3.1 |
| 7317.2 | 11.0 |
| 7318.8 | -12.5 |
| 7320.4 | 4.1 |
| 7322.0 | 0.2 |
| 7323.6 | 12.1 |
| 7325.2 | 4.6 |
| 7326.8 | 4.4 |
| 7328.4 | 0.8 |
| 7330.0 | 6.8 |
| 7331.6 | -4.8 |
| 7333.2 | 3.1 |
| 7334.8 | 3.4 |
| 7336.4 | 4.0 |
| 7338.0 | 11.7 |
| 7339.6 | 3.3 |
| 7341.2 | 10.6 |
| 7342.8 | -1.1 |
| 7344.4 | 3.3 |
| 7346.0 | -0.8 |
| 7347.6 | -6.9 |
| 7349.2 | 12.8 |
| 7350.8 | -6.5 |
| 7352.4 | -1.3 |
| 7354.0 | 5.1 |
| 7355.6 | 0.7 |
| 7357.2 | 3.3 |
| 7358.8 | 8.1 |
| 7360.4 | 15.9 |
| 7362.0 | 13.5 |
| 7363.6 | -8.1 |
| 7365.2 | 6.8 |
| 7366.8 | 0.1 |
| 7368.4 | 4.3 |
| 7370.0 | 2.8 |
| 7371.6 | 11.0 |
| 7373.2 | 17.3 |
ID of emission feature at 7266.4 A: [O II] 3727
